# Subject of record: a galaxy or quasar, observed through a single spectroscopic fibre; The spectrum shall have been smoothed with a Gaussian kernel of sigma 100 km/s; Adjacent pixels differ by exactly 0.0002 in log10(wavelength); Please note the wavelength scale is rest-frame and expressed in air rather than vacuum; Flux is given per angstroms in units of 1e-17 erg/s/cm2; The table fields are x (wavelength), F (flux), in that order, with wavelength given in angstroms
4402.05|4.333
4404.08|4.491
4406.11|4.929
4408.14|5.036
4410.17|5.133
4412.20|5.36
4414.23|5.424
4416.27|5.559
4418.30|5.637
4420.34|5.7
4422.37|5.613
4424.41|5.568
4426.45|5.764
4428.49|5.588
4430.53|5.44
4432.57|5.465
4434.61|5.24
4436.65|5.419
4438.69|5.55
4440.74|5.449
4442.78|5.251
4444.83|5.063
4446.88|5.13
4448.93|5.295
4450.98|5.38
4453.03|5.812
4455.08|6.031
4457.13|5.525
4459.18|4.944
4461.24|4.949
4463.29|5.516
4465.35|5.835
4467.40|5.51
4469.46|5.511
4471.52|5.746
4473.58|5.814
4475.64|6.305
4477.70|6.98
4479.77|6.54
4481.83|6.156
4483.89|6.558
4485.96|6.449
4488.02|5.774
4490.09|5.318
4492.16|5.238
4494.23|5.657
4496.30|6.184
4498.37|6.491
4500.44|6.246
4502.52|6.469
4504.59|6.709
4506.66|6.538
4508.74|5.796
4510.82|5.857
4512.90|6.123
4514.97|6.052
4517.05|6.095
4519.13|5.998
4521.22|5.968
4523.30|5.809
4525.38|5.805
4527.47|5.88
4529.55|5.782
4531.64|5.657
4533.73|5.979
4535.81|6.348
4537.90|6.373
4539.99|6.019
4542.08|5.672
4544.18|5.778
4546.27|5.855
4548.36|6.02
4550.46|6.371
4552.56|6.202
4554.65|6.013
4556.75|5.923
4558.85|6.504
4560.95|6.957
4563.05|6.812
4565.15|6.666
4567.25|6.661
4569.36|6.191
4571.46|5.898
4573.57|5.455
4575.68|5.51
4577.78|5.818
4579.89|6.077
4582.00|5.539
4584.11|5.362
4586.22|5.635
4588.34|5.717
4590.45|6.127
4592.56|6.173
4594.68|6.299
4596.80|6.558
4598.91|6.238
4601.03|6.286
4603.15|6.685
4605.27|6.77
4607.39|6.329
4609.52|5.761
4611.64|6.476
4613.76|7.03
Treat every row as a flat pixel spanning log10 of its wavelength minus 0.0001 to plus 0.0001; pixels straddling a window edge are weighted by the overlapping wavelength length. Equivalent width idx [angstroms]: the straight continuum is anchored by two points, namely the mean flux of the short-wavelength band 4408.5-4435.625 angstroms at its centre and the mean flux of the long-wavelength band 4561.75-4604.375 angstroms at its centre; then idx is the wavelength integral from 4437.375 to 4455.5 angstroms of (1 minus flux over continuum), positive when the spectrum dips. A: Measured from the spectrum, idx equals 0.52 angstroms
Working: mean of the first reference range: 5.49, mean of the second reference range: 6.09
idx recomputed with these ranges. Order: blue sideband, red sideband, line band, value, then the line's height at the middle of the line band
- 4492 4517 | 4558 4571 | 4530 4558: 1.9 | 6.45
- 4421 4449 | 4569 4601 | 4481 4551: -4.2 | 5.69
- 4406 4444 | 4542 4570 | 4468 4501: -1.3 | 5.82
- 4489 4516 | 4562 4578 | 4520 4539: 0.4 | 6.09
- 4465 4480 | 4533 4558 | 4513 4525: 0.1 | 6.04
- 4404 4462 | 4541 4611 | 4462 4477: -0.5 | 5.57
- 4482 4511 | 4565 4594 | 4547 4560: -0.5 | 5.96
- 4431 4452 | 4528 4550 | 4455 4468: 0.1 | 5.46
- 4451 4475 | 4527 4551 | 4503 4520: -1.0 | 5.83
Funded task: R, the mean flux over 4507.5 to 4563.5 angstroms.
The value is 6.05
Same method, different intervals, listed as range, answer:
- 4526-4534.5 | 5.81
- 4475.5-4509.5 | 6.2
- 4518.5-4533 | 5.84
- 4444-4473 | 5.45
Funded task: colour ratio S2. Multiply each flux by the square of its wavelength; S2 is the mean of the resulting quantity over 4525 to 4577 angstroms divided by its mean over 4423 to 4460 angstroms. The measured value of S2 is 1.18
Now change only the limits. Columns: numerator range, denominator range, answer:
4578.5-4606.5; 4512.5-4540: 1.05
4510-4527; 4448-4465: 1.12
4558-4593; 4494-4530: 1.02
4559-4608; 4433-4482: 1.16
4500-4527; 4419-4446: 1.16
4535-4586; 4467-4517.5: 1.03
